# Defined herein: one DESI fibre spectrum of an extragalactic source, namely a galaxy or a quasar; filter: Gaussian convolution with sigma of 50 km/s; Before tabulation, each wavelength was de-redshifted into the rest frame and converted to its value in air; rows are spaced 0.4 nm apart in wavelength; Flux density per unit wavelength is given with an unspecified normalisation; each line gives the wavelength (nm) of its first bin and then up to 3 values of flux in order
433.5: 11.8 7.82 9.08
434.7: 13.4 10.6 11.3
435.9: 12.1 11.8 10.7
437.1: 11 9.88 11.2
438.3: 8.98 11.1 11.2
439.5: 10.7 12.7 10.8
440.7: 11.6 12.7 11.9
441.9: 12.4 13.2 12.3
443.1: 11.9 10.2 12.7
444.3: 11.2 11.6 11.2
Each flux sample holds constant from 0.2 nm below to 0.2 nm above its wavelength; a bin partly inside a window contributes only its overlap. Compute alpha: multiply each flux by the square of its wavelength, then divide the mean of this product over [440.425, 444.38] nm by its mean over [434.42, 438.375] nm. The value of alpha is 1.11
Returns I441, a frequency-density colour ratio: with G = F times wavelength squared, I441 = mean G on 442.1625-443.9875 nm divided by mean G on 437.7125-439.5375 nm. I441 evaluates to 1.2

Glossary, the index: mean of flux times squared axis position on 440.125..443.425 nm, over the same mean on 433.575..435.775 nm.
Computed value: 1.18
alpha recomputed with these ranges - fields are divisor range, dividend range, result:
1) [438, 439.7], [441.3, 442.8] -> 1.20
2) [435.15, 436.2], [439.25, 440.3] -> 1.01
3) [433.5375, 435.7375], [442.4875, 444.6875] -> 1.15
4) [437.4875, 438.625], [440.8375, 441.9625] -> 1.23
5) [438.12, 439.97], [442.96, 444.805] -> 1.09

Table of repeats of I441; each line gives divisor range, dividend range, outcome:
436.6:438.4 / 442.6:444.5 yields 1.15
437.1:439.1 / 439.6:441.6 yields 1.15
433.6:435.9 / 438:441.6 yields 1.08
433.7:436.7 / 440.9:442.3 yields 1.18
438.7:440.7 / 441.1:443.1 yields 1.11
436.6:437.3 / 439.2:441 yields 1.07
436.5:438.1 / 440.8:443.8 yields 1.16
